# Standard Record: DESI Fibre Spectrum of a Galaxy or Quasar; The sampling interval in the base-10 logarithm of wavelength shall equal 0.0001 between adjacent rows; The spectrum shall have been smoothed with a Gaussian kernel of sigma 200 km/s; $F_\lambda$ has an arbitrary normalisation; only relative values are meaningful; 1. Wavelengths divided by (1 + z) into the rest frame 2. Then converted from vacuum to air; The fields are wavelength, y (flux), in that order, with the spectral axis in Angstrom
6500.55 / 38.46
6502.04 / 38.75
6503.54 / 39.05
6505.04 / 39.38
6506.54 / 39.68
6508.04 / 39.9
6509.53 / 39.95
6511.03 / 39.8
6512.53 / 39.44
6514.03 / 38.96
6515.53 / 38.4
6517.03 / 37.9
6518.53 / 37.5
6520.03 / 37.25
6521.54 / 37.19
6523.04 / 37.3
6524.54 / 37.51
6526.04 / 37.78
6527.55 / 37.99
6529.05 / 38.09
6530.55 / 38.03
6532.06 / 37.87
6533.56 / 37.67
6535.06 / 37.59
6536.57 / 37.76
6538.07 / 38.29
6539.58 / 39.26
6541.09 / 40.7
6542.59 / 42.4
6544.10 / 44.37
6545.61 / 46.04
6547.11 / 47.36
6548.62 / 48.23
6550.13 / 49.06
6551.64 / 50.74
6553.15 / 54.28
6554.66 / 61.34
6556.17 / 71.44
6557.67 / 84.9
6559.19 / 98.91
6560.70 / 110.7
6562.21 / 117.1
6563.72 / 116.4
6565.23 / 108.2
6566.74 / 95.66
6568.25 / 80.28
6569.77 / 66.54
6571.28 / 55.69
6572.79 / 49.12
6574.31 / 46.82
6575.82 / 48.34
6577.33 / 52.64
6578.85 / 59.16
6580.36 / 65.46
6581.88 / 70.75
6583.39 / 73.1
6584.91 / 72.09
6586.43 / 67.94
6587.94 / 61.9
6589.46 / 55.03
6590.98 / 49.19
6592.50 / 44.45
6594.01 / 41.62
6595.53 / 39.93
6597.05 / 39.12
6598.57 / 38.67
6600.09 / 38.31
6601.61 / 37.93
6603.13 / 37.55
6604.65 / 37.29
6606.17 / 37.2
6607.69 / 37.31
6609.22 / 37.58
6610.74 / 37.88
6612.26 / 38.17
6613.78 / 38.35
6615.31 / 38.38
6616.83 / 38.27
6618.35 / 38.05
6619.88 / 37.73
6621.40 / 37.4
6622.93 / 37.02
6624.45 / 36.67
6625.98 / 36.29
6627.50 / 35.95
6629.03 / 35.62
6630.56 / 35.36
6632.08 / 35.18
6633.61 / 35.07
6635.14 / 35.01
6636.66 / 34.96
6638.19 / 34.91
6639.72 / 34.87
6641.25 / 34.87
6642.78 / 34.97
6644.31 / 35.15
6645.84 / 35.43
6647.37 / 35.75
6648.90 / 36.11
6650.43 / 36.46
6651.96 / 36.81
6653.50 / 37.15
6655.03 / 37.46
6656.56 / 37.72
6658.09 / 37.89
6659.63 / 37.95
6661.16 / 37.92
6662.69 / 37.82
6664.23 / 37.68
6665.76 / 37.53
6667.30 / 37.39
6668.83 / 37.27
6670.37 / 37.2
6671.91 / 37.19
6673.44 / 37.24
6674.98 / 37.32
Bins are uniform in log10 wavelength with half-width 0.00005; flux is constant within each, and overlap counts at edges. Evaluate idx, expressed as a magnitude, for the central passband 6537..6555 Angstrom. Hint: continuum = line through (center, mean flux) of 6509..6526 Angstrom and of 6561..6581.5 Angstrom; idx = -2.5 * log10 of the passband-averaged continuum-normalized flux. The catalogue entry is 0.240 mag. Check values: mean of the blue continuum 38.2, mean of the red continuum 74.7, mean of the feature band 46.3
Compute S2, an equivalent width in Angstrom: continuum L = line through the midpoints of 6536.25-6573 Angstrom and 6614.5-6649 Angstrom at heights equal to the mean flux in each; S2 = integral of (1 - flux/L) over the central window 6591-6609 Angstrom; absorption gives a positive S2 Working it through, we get 3.4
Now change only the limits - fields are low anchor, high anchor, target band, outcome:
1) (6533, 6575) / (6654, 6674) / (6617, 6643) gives 5.50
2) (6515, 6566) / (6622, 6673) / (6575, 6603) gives -3.90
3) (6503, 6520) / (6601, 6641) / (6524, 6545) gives -0.26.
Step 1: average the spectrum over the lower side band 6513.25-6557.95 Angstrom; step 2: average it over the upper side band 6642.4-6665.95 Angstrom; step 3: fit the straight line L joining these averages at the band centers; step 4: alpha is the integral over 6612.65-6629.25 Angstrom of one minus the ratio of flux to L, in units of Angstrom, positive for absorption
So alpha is 0.63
